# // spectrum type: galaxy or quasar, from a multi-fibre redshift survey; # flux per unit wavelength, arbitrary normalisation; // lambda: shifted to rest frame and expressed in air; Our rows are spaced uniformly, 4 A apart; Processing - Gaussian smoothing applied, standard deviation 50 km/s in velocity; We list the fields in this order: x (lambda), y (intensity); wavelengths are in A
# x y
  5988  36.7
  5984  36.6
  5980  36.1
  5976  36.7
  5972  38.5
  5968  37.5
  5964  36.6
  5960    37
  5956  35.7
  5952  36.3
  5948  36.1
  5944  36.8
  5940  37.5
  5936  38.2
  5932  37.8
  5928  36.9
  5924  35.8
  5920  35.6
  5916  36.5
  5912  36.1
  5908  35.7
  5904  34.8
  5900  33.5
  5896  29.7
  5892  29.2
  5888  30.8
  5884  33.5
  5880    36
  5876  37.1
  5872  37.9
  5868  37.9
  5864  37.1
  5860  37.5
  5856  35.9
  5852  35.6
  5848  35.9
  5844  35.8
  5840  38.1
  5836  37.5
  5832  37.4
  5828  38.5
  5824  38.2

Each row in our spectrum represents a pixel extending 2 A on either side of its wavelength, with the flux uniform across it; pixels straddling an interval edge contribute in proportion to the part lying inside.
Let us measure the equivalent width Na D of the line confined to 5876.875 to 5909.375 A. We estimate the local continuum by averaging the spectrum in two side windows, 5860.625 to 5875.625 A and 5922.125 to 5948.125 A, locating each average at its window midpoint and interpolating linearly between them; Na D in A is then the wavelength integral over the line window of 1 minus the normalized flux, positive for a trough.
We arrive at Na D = 3.8 A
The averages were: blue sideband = 37.6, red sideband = 37.1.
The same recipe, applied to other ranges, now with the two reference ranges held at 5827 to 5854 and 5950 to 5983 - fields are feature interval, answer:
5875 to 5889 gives 0.94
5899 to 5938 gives 0.72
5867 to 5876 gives -0.20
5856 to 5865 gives -0.03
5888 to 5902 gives 2.30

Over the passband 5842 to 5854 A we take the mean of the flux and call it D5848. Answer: 35.8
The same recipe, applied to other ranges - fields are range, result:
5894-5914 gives 34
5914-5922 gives 36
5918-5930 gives 36.1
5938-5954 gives 36.7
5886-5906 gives 31.6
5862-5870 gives 37.5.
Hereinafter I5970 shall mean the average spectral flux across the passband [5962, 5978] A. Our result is 37.3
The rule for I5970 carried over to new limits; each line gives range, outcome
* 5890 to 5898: 29.4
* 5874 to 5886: 35.5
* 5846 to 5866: 36.4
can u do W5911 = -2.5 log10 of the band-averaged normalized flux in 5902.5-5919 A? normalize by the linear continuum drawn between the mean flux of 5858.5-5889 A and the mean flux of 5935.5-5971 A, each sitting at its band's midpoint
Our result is 0.02 mag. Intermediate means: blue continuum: 36.1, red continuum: 36.8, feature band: 35.8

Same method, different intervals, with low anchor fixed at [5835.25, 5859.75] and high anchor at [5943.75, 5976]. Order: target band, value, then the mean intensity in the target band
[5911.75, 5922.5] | 0.019 mag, 36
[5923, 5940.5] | -0.017 mag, 37.3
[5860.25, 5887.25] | 0.006 mag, 36.4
